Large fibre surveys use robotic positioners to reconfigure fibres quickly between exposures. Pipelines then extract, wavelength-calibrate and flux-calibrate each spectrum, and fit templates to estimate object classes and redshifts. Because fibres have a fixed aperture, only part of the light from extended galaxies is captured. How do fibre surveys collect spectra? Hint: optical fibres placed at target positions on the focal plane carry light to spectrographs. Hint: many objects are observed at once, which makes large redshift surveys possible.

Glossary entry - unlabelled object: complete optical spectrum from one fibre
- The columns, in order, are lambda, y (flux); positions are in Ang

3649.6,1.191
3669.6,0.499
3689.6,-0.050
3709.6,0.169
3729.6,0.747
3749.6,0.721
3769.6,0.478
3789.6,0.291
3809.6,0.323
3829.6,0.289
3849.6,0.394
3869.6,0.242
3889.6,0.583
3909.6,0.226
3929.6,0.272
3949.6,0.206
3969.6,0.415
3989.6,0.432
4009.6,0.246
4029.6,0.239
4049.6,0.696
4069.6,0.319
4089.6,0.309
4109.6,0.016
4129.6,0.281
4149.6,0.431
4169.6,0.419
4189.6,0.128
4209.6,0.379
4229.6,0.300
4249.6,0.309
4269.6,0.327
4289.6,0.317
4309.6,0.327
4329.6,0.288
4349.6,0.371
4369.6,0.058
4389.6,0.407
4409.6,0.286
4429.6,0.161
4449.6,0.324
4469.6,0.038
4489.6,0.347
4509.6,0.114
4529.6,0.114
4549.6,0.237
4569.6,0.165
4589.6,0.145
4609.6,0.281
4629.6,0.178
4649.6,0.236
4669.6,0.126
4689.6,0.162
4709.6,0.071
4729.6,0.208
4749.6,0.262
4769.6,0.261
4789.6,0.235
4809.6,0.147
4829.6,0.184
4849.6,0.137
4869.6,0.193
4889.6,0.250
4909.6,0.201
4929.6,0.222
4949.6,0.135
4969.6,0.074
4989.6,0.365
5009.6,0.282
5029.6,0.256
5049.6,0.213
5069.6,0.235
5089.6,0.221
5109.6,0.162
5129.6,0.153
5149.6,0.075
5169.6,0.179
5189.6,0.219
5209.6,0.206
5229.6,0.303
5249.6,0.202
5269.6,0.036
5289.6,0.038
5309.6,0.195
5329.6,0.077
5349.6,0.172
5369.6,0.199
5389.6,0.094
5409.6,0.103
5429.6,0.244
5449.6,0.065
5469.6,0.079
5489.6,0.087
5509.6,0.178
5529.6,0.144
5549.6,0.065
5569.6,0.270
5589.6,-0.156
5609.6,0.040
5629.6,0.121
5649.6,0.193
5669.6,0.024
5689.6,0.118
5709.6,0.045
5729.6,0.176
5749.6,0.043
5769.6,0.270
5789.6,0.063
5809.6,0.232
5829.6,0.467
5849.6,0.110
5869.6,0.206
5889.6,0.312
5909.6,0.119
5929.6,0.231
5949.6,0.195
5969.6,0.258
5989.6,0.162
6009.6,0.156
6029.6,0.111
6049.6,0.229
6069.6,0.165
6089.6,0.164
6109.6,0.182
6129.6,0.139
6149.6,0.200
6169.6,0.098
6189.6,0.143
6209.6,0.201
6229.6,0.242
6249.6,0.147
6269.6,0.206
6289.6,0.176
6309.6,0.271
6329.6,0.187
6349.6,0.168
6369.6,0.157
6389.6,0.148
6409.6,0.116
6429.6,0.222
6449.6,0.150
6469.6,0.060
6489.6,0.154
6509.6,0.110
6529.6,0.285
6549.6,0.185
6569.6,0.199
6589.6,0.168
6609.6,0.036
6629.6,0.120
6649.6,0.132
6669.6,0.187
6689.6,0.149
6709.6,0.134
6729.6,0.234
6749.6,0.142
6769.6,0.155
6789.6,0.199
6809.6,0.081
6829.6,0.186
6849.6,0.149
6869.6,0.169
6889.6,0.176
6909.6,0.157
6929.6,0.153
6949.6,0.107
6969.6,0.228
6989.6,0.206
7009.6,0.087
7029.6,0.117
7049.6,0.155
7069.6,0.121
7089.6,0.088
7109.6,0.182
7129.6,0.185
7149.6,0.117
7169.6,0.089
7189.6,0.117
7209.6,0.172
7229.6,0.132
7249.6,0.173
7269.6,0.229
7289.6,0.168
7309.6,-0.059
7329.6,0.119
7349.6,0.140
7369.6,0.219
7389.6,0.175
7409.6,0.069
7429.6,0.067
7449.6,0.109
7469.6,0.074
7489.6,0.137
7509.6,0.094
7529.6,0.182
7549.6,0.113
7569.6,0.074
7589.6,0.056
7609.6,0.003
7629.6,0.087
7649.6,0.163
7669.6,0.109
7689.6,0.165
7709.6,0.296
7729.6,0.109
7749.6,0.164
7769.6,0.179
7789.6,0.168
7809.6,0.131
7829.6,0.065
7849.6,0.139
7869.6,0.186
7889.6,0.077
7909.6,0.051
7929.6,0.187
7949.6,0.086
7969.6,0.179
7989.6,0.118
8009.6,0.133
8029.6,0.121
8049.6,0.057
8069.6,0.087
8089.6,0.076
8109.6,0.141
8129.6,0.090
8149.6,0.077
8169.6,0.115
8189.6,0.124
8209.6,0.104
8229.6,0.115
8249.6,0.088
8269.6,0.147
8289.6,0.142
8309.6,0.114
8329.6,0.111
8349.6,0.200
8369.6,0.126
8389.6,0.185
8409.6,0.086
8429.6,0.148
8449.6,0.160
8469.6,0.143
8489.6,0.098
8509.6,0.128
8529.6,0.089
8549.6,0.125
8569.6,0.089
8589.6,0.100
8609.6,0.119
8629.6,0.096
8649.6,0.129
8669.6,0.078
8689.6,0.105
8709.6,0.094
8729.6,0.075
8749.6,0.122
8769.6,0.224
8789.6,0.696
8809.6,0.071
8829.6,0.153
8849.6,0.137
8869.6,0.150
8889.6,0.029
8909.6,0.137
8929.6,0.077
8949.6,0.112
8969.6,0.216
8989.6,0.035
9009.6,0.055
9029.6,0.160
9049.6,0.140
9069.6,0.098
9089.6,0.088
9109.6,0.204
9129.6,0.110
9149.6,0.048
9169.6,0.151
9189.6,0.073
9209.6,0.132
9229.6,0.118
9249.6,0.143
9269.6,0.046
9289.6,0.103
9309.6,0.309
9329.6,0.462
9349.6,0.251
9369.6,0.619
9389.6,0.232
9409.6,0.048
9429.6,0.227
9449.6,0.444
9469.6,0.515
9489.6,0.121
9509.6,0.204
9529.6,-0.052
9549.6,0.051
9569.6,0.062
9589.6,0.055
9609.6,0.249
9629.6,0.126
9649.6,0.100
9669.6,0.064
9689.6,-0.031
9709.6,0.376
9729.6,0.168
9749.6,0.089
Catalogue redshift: 1.356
